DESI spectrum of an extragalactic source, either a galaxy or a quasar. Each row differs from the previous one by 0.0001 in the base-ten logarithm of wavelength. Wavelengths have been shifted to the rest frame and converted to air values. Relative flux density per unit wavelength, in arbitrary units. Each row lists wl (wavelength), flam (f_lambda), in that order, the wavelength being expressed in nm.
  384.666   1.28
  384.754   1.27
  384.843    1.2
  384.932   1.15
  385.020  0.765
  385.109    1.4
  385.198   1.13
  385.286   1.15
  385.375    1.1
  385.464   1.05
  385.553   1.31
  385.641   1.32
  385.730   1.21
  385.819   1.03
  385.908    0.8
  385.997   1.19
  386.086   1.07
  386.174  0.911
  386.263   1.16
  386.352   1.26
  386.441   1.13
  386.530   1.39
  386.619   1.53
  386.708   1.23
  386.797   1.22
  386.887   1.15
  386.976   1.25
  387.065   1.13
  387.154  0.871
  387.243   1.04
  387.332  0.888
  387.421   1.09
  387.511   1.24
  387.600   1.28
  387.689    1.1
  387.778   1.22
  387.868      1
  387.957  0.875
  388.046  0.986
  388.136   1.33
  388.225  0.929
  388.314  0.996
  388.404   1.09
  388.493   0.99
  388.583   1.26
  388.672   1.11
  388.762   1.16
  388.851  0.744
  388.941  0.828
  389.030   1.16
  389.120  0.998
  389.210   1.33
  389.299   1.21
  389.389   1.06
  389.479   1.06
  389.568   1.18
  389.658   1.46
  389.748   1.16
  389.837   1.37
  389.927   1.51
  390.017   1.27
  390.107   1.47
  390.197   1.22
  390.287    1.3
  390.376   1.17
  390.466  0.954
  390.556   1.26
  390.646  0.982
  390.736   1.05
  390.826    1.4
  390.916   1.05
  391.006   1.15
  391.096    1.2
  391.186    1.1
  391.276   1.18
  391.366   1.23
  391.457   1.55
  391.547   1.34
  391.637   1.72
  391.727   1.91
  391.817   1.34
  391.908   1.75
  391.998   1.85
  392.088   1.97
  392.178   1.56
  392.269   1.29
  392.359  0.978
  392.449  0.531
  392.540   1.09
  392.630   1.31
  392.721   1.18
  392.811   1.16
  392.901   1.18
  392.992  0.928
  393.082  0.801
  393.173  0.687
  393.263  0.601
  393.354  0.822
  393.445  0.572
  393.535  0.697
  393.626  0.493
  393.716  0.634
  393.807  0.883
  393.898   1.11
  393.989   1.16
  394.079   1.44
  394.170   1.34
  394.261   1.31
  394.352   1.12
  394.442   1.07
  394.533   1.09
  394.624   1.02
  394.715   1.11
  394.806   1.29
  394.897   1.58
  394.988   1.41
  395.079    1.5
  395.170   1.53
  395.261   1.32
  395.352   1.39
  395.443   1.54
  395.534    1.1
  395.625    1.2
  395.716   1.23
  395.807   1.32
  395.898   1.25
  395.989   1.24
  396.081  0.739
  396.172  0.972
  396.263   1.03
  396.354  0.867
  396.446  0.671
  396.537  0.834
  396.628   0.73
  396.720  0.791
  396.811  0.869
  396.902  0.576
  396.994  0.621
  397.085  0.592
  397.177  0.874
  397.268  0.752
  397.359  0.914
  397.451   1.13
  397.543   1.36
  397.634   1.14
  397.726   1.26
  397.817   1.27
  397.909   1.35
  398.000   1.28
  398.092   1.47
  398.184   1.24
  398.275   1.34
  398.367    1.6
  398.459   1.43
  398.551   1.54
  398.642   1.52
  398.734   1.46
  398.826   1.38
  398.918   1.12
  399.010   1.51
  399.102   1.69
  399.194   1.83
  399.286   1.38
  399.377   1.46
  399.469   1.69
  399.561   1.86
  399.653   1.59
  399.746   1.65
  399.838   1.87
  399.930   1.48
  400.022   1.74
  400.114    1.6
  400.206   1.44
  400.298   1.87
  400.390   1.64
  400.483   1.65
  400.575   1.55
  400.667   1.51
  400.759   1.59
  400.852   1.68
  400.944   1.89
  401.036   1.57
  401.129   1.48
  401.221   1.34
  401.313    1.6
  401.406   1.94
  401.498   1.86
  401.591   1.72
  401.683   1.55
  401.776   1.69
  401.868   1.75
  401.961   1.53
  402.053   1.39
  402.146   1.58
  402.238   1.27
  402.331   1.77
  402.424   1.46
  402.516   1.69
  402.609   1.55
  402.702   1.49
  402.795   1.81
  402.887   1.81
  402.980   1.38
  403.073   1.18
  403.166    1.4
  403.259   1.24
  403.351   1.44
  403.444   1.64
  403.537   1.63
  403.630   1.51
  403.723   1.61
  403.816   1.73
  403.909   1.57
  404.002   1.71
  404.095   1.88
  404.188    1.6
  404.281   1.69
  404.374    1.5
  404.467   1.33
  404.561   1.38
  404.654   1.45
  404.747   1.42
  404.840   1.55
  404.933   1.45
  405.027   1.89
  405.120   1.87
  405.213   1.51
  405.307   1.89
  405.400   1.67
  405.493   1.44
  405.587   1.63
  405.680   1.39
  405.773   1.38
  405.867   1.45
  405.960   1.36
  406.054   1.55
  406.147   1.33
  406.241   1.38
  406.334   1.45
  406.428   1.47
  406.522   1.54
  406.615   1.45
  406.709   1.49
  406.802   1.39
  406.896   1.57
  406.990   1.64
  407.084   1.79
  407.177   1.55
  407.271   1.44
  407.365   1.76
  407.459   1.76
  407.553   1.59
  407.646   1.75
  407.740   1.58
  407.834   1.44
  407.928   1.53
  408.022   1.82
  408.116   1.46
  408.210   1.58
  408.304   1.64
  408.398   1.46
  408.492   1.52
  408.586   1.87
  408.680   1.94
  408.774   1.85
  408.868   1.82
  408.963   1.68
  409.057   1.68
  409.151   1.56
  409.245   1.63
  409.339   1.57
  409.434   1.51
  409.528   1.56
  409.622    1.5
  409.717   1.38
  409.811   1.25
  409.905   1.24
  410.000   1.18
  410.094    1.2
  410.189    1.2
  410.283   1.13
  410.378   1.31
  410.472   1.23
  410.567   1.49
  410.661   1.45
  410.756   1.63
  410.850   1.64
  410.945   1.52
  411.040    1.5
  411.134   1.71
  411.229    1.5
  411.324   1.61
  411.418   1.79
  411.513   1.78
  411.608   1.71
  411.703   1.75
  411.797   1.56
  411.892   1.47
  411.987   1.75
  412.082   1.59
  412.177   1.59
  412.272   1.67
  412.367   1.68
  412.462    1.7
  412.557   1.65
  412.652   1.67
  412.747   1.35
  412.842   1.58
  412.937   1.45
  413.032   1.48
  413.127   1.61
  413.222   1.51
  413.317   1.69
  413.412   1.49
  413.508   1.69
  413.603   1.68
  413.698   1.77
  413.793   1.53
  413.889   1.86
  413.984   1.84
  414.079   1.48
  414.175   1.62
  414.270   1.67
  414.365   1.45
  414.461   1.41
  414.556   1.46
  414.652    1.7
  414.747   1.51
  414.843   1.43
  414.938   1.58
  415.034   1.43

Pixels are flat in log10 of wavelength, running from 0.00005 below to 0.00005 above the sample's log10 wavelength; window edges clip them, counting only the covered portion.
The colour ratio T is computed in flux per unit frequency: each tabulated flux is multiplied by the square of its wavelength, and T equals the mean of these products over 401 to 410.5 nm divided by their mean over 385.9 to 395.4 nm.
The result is 1.43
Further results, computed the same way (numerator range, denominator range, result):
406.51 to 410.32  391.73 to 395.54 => 1.43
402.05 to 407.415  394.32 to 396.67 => 1.39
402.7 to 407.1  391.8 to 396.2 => 1.41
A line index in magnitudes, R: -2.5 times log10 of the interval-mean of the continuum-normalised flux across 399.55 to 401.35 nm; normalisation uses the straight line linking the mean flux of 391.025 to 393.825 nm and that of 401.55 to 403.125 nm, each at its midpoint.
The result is -0.10 mag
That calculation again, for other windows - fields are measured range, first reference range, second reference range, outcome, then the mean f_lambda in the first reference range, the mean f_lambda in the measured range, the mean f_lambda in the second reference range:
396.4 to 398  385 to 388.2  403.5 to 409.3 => 0.421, 1.13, 0.936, 1.59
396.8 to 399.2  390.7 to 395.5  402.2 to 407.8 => 0.107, 1.2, 1.22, 1.55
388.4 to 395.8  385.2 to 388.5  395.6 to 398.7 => -0.078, 1.12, 1.19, 1.09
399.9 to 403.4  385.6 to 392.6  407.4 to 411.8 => -0.121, 1.2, 1.58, 1.56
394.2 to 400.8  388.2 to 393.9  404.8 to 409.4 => 0.034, 1.15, 1.29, 1.59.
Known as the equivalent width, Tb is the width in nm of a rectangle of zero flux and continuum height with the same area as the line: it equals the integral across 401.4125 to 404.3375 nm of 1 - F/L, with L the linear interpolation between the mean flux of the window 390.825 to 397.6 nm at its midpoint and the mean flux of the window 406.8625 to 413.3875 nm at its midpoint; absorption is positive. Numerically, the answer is -0.485 nm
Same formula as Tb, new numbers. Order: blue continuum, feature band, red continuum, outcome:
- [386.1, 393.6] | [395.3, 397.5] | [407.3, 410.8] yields 0.54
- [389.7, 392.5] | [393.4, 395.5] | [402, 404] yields 0.34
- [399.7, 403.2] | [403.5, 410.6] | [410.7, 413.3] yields 0.29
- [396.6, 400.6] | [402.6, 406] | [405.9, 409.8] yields -0.15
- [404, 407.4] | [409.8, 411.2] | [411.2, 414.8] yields 0.18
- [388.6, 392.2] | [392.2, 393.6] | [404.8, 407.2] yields 0.42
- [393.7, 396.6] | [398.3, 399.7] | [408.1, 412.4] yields -0.30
